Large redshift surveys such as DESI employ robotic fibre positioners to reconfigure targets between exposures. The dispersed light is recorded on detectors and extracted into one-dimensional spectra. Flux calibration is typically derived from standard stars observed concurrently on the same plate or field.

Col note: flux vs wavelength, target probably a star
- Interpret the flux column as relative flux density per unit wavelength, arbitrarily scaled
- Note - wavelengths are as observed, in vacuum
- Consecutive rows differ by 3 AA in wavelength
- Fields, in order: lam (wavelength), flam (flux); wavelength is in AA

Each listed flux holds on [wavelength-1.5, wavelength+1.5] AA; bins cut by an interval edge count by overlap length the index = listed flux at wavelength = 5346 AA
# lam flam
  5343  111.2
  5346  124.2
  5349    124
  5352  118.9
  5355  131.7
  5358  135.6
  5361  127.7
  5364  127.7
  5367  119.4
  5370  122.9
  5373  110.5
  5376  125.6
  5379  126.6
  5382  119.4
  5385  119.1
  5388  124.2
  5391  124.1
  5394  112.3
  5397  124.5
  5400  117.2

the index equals 124.2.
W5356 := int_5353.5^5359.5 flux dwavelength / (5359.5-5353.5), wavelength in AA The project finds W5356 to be 134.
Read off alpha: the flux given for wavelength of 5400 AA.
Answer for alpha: 117.2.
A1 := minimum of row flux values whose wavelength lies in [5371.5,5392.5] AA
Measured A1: 110.5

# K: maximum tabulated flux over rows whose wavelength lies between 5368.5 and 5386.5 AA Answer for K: 126.6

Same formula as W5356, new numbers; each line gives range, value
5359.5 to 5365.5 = 128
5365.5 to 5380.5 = 121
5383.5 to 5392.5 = 122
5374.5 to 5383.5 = 124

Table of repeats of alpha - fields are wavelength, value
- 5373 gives 110.5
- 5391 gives 124.1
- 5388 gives 124.2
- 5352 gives 118.9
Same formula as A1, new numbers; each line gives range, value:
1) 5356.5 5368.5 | 119.4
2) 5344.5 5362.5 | 118.9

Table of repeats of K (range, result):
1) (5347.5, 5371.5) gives 135.6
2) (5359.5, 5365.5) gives 127.7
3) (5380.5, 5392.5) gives 124.2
